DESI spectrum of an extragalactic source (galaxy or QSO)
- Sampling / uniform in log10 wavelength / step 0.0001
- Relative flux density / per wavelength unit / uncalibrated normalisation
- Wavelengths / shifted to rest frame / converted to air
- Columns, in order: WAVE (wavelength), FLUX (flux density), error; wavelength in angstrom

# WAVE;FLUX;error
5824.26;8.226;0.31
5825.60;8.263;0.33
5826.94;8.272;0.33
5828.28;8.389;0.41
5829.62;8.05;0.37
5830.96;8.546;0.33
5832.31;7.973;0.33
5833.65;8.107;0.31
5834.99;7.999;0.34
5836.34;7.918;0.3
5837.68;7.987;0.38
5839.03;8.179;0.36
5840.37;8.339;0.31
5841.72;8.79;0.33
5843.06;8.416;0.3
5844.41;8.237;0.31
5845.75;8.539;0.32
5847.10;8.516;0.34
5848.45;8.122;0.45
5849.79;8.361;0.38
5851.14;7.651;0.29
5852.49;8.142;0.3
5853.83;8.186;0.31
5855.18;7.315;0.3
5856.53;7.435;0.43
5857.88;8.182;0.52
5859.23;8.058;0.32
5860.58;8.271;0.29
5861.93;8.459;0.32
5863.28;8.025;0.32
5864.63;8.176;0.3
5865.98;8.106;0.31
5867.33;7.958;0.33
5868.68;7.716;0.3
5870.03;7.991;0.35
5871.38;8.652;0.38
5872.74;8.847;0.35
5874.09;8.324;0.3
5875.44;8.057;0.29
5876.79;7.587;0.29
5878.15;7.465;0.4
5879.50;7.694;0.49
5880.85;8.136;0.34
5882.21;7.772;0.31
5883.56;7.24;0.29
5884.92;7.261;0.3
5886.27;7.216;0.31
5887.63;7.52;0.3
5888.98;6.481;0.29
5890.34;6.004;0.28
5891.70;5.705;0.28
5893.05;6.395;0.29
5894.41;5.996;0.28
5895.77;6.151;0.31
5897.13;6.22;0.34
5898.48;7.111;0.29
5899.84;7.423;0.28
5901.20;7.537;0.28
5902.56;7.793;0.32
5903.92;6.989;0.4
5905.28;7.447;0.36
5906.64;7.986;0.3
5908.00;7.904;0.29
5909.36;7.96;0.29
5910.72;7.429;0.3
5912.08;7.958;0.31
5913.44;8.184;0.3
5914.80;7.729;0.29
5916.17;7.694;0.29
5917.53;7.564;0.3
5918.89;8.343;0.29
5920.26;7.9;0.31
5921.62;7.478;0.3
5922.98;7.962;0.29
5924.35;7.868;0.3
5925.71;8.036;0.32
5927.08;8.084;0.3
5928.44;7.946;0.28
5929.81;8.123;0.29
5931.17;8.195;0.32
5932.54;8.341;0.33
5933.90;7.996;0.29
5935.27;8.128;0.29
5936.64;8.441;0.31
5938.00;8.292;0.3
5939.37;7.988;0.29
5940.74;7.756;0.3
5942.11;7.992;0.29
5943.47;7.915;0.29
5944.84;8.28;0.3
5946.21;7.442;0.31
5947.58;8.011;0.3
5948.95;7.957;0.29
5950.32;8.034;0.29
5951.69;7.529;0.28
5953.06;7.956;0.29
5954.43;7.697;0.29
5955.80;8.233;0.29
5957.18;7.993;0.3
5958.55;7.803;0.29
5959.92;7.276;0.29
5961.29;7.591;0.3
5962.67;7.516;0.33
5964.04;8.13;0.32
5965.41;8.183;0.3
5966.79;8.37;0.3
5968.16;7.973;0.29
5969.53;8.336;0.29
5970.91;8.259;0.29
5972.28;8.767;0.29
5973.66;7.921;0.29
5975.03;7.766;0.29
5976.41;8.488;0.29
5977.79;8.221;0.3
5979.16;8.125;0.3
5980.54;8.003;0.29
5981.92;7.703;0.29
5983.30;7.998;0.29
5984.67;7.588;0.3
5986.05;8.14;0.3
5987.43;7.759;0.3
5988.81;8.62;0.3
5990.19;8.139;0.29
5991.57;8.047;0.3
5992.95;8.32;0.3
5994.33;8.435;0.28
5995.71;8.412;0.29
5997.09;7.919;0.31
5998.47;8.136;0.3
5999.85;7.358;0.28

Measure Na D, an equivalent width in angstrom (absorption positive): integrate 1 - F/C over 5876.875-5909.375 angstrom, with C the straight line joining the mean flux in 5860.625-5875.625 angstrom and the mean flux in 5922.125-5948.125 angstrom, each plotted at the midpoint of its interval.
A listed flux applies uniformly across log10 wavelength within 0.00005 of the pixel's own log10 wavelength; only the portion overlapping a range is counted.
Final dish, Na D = 4.06 angstrom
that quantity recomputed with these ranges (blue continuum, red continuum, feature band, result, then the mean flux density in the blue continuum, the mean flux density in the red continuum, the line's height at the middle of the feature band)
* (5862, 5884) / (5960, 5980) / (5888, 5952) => 3.47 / 8.01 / 8.09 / 8.05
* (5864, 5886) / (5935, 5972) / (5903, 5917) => 0.39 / 7.92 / 7.97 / 7.95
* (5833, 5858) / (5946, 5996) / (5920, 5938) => 0.01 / 8.13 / 8.02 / 8.06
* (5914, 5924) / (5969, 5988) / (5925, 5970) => -0.27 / 7.81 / 8.07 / 7.94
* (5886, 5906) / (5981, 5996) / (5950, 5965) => -0.28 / 6.79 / 8.09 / 7.66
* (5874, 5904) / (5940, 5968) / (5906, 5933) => -1.65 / 7.11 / 7.88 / 7.48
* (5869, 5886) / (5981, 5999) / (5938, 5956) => 0.24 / 7.9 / 8.09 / 8.02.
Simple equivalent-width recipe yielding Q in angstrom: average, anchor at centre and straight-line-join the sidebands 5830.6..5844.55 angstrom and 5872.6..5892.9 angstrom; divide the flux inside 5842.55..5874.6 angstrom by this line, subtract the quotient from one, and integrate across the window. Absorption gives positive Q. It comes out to -1.4 angstrom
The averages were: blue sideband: 8.21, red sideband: 7.36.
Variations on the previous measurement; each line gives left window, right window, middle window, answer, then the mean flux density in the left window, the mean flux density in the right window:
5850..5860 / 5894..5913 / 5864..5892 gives -0.1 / 7.88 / 7.31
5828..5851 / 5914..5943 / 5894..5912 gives 1.8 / 8.25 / 7.99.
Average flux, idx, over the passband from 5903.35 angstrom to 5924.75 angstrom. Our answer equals 7.78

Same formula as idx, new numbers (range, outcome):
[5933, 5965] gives 7.92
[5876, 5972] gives 7.68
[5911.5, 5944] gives 8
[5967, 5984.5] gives 8.12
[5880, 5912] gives 7.14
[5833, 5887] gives 8.03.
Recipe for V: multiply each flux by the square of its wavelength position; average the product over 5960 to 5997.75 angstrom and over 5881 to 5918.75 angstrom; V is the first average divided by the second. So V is 1.1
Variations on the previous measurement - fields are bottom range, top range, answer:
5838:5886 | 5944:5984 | 1.03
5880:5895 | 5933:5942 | 1.19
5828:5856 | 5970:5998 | 1.04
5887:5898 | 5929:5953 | 1.29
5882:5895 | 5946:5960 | 1.19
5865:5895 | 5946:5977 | 1.10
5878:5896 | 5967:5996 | 1.21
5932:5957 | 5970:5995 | 1.03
